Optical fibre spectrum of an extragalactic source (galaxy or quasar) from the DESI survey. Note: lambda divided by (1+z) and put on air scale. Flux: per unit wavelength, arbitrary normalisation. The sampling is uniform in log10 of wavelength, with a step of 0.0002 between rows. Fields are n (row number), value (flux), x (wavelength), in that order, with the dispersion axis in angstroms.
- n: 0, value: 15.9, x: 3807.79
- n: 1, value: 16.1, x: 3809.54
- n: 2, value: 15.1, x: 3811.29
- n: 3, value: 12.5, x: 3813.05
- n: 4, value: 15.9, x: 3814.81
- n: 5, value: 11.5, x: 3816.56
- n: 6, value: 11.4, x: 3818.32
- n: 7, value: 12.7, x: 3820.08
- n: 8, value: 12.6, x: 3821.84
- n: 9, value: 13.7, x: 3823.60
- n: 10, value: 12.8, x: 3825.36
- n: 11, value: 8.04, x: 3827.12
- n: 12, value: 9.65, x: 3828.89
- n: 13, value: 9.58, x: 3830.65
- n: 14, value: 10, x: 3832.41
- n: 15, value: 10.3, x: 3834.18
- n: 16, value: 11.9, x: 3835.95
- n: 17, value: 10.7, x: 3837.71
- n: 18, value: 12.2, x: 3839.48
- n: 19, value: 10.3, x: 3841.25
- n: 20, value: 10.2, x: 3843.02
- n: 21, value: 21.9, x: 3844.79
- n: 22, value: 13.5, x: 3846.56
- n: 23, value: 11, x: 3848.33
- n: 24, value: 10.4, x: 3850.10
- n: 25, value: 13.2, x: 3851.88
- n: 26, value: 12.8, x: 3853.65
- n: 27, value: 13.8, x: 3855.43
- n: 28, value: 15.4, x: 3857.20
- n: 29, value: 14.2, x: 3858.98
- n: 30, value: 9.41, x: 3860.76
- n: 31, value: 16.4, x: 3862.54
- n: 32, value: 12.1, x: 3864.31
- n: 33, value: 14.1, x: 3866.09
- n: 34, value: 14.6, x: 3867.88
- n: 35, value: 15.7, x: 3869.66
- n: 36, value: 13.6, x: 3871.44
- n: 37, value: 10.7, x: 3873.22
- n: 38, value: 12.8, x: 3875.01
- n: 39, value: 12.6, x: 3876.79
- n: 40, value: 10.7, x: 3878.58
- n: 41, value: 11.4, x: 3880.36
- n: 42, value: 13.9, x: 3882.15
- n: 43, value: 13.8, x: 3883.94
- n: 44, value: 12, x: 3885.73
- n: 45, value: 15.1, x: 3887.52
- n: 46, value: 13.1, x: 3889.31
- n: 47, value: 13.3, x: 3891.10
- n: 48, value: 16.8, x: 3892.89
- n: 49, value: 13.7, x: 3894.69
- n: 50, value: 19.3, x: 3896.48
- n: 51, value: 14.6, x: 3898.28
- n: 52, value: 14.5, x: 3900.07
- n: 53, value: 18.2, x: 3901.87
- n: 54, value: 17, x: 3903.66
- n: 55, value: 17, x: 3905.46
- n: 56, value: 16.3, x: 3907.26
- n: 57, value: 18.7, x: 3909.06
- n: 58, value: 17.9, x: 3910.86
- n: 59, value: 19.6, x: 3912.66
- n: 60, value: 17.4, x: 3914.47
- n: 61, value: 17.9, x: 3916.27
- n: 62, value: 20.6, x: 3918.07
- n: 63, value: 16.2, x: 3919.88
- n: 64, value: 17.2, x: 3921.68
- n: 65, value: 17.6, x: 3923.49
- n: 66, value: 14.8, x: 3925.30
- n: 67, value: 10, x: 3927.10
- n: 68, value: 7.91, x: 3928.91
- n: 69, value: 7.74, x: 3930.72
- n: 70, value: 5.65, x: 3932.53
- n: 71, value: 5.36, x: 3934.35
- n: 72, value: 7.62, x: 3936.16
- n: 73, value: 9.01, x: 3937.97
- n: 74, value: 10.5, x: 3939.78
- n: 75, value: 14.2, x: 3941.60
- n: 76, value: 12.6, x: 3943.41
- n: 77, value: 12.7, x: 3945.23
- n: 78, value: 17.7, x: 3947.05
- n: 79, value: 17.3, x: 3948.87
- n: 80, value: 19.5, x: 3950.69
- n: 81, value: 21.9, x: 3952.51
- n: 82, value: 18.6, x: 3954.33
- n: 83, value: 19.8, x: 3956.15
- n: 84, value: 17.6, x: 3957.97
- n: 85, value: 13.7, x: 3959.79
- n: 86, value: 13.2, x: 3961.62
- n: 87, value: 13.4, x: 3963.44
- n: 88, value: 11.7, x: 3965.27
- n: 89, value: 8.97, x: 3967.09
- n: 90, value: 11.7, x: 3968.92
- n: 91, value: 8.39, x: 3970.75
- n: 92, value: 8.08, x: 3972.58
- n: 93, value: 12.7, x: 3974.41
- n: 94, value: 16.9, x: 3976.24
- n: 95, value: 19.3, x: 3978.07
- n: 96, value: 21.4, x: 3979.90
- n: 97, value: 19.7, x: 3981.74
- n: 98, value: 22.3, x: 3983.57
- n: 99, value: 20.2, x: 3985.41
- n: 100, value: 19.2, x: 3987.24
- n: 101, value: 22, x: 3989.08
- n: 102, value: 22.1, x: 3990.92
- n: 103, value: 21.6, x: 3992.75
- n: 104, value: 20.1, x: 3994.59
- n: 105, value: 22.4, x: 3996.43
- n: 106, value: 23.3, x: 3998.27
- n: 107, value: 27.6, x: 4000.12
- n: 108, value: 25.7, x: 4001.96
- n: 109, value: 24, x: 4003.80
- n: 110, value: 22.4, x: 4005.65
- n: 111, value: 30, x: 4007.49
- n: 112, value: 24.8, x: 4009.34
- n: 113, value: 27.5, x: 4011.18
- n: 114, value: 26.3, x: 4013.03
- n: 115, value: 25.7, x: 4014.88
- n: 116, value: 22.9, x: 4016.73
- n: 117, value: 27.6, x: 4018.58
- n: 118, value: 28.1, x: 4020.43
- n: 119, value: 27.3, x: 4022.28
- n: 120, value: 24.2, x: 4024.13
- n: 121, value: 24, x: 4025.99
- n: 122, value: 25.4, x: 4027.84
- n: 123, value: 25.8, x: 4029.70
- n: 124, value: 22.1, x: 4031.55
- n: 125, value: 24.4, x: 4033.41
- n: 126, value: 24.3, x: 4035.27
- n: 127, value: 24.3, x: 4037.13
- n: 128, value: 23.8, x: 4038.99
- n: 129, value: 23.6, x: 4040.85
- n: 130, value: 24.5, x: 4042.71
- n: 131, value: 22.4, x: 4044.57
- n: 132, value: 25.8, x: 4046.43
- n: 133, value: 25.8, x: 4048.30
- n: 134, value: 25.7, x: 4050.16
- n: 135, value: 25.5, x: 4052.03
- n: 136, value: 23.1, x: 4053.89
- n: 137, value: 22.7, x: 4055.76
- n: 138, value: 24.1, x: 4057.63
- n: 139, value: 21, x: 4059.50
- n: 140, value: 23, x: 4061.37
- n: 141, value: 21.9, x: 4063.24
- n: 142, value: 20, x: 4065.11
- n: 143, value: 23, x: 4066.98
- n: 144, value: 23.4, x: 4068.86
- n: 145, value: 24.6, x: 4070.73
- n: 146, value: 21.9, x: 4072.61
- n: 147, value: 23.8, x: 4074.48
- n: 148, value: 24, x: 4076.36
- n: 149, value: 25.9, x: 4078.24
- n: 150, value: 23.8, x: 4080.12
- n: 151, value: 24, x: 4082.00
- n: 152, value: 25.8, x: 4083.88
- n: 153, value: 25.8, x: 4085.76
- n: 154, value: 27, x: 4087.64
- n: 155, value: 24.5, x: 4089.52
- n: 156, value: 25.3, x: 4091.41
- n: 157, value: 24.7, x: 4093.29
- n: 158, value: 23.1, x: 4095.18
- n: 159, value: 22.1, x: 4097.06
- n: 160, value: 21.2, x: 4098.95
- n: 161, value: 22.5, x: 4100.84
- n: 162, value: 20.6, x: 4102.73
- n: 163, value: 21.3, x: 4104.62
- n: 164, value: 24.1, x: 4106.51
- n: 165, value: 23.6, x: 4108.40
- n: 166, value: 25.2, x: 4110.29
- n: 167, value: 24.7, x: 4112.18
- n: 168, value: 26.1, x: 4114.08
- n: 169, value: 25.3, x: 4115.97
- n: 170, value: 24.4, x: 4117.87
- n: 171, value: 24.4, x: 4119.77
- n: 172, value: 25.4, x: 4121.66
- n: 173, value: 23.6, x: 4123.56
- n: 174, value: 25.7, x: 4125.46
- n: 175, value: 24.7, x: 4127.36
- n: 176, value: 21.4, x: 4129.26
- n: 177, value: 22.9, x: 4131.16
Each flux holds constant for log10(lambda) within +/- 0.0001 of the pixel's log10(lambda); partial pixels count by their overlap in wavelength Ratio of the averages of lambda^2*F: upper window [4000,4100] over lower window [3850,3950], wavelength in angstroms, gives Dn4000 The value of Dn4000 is 1.89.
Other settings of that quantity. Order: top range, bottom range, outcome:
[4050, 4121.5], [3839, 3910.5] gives 1.88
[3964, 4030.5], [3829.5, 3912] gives 1.66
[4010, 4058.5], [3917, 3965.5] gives 1.87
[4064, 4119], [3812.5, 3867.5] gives 2.18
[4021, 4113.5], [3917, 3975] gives 1.92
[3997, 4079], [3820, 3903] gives 2.04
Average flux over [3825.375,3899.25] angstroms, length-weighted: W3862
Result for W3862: 12.9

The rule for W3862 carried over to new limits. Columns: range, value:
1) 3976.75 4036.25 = 23.8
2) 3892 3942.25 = 14.4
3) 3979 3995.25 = 21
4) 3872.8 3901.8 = 13.8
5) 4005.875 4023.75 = 26.5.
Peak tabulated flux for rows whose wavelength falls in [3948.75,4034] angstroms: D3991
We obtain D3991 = 30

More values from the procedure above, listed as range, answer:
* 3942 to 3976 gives 21.9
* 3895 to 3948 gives 20.6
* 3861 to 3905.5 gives 19.3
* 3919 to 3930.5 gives 17.6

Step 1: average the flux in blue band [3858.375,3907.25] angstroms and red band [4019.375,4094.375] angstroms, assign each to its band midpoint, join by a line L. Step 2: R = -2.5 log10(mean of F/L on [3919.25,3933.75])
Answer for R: 0.36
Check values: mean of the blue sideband 14.1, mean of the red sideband 24.3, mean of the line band 11.9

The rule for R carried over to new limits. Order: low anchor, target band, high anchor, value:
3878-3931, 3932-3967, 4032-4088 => 0.281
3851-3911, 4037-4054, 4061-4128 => -0.133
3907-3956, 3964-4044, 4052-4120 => -0.149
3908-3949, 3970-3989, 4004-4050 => 0.155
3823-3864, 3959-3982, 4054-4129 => 0.315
